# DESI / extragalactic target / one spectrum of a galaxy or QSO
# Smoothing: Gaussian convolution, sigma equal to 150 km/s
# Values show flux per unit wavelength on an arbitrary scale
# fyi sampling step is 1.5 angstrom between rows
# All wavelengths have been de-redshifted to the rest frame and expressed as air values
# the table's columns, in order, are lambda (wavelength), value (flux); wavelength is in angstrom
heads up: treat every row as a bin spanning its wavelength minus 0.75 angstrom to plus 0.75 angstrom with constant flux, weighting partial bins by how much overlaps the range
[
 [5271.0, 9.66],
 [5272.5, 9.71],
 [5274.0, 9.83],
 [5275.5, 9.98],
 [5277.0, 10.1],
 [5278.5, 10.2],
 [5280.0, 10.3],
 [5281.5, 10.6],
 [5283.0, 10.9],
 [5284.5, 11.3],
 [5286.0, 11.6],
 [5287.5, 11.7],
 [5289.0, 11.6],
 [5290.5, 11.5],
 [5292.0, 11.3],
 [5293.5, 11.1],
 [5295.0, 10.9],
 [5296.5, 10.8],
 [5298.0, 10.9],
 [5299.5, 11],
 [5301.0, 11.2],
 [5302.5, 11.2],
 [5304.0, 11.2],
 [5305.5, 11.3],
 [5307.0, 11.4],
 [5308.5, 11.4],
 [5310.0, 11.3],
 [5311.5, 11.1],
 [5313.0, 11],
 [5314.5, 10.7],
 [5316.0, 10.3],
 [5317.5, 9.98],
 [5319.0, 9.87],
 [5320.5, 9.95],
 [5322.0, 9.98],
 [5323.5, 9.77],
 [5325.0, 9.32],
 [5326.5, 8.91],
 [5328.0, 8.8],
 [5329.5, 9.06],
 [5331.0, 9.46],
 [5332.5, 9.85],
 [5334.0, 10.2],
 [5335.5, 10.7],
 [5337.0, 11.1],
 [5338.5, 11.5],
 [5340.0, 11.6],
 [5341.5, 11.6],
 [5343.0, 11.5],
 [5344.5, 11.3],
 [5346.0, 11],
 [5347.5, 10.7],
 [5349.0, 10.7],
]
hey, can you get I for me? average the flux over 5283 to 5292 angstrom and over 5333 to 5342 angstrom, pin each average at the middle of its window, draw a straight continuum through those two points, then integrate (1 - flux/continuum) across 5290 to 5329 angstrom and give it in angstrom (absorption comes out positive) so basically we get 2.4 angstrom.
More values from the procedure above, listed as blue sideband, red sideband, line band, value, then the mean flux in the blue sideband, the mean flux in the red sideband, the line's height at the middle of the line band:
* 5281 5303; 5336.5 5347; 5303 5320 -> 0.6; 11.2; 11.4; 11.3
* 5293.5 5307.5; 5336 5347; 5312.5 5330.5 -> 2.3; 11.1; 11.3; 11.2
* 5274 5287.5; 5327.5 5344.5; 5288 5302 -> -0.7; 10.6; 10.5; 10.6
